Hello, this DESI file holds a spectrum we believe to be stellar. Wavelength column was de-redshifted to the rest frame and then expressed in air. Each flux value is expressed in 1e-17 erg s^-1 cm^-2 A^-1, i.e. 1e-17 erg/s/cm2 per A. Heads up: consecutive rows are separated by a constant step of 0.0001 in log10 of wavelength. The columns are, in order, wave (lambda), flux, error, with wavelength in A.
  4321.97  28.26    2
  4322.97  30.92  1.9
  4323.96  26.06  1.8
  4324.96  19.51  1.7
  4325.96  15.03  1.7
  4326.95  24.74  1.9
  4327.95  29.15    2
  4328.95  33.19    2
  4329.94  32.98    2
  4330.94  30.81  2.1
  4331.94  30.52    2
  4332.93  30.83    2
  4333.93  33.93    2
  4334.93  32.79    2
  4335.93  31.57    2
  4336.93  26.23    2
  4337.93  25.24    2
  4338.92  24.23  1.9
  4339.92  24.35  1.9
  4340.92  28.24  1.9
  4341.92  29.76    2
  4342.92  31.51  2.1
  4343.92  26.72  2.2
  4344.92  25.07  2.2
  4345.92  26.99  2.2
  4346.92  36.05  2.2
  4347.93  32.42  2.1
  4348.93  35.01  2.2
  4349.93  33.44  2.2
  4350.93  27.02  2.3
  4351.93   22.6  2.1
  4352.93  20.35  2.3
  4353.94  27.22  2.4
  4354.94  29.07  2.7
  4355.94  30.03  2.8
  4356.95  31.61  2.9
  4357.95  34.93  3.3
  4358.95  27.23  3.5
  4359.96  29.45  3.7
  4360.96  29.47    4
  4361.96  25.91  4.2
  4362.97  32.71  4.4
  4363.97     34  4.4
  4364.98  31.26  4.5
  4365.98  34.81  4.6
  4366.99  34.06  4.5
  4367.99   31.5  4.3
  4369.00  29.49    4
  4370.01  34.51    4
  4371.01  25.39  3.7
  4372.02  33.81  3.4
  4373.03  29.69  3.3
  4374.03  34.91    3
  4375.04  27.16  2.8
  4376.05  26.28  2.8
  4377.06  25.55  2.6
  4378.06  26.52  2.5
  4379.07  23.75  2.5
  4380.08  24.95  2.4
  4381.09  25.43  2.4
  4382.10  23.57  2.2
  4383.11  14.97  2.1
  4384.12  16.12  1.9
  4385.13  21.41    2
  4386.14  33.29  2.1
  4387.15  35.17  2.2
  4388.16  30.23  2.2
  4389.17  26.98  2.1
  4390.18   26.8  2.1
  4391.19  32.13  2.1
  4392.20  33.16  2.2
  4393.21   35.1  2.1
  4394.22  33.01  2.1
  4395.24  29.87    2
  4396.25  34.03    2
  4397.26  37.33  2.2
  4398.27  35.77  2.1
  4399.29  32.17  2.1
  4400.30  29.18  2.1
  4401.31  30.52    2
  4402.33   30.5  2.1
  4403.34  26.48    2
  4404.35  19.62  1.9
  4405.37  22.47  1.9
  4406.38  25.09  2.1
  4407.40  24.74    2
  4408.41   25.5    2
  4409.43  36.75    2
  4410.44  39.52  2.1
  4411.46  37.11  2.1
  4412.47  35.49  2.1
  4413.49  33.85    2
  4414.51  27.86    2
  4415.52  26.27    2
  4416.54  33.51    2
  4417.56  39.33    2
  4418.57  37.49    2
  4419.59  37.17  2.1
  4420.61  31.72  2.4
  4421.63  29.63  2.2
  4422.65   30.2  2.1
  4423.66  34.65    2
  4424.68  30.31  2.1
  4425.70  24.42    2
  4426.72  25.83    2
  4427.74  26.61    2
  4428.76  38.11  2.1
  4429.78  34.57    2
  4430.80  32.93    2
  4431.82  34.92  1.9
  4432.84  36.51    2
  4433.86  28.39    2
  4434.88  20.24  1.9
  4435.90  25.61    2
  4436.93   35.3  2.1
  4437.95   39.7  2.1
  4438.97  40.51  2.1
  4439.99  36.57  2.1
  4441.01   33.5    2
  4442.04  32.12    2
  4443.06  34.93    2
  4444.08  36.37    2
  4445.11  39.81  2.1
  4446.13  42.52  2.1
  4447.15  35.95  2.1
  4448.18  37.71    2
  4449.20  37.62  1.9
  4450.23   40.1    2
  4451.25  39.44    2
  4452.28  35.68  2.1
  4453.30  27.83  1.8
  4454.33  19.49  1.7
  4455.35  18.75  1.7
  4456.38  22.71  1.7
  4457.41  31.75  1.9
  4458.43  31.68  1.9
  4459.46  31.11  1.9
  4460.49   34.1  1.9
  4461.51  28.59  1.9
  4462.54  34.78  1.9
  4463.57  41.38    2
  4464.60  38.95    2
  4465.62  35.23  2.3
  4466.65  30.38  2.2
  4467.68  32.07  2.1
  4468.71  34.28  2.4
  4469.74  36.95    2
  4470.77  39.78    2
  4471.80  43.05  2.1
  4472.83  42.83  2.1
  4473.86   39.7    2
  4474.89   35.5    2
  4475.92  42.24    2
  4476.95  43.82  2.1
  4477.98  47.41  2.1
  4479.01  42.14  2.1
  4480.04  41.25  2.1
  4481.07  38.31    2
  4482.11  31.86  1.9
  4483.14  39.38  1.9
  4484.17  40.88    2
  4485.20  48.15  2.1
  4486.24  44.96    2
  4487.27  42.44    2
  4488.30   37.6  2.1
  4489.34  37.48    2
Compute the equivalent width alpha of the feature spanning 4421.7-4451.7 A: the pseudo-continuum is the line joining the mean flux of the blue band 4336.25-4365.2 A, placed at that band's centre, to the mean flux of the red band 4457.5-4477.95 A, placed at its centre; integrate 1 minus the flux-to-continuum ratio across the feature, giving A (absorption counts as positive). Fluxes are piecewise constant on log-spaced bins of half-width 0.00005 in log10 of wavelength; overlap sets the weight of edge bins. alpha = 0.7 A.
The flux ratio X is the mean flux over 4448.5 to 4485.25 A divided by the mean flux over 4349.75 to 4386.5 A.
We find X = 1.3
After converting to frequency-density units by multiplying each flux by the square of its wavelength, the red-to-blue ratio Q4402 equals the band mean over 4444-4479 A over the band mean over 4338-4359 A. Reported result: 1.31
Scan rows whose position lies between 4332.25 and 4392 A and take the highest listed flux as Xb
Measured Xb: 36.05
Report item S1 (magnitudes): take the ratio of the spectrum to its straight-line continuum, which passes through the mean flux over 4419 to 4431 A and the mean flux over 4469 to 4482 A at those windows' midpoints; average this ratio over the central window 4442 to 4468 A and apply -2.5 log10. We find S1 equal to 0.10 mag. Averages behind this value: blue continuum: 31.3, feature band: 33.5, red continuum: 40.7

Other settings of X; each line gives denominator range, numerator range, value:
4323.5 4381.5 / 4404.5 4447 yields 1.13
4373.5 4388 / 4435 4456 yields 1.32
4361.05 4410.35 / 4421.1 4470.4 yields 1.13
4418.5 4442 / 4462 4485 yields 1.20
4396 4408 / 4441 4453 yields 1.29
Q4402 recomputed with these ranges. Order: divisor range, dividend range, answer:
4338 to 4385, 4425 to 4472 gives 1.22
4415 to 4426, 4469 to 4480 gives 1.30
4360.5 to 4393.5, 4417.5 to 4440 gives 1.16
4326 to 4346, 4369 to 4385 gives 0.93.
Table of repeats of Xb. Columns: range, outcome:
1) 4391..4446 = 40.51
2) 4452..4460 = 35.68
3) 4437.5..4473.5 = 43.05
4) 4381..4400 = 37.33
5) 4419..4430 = 38.11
